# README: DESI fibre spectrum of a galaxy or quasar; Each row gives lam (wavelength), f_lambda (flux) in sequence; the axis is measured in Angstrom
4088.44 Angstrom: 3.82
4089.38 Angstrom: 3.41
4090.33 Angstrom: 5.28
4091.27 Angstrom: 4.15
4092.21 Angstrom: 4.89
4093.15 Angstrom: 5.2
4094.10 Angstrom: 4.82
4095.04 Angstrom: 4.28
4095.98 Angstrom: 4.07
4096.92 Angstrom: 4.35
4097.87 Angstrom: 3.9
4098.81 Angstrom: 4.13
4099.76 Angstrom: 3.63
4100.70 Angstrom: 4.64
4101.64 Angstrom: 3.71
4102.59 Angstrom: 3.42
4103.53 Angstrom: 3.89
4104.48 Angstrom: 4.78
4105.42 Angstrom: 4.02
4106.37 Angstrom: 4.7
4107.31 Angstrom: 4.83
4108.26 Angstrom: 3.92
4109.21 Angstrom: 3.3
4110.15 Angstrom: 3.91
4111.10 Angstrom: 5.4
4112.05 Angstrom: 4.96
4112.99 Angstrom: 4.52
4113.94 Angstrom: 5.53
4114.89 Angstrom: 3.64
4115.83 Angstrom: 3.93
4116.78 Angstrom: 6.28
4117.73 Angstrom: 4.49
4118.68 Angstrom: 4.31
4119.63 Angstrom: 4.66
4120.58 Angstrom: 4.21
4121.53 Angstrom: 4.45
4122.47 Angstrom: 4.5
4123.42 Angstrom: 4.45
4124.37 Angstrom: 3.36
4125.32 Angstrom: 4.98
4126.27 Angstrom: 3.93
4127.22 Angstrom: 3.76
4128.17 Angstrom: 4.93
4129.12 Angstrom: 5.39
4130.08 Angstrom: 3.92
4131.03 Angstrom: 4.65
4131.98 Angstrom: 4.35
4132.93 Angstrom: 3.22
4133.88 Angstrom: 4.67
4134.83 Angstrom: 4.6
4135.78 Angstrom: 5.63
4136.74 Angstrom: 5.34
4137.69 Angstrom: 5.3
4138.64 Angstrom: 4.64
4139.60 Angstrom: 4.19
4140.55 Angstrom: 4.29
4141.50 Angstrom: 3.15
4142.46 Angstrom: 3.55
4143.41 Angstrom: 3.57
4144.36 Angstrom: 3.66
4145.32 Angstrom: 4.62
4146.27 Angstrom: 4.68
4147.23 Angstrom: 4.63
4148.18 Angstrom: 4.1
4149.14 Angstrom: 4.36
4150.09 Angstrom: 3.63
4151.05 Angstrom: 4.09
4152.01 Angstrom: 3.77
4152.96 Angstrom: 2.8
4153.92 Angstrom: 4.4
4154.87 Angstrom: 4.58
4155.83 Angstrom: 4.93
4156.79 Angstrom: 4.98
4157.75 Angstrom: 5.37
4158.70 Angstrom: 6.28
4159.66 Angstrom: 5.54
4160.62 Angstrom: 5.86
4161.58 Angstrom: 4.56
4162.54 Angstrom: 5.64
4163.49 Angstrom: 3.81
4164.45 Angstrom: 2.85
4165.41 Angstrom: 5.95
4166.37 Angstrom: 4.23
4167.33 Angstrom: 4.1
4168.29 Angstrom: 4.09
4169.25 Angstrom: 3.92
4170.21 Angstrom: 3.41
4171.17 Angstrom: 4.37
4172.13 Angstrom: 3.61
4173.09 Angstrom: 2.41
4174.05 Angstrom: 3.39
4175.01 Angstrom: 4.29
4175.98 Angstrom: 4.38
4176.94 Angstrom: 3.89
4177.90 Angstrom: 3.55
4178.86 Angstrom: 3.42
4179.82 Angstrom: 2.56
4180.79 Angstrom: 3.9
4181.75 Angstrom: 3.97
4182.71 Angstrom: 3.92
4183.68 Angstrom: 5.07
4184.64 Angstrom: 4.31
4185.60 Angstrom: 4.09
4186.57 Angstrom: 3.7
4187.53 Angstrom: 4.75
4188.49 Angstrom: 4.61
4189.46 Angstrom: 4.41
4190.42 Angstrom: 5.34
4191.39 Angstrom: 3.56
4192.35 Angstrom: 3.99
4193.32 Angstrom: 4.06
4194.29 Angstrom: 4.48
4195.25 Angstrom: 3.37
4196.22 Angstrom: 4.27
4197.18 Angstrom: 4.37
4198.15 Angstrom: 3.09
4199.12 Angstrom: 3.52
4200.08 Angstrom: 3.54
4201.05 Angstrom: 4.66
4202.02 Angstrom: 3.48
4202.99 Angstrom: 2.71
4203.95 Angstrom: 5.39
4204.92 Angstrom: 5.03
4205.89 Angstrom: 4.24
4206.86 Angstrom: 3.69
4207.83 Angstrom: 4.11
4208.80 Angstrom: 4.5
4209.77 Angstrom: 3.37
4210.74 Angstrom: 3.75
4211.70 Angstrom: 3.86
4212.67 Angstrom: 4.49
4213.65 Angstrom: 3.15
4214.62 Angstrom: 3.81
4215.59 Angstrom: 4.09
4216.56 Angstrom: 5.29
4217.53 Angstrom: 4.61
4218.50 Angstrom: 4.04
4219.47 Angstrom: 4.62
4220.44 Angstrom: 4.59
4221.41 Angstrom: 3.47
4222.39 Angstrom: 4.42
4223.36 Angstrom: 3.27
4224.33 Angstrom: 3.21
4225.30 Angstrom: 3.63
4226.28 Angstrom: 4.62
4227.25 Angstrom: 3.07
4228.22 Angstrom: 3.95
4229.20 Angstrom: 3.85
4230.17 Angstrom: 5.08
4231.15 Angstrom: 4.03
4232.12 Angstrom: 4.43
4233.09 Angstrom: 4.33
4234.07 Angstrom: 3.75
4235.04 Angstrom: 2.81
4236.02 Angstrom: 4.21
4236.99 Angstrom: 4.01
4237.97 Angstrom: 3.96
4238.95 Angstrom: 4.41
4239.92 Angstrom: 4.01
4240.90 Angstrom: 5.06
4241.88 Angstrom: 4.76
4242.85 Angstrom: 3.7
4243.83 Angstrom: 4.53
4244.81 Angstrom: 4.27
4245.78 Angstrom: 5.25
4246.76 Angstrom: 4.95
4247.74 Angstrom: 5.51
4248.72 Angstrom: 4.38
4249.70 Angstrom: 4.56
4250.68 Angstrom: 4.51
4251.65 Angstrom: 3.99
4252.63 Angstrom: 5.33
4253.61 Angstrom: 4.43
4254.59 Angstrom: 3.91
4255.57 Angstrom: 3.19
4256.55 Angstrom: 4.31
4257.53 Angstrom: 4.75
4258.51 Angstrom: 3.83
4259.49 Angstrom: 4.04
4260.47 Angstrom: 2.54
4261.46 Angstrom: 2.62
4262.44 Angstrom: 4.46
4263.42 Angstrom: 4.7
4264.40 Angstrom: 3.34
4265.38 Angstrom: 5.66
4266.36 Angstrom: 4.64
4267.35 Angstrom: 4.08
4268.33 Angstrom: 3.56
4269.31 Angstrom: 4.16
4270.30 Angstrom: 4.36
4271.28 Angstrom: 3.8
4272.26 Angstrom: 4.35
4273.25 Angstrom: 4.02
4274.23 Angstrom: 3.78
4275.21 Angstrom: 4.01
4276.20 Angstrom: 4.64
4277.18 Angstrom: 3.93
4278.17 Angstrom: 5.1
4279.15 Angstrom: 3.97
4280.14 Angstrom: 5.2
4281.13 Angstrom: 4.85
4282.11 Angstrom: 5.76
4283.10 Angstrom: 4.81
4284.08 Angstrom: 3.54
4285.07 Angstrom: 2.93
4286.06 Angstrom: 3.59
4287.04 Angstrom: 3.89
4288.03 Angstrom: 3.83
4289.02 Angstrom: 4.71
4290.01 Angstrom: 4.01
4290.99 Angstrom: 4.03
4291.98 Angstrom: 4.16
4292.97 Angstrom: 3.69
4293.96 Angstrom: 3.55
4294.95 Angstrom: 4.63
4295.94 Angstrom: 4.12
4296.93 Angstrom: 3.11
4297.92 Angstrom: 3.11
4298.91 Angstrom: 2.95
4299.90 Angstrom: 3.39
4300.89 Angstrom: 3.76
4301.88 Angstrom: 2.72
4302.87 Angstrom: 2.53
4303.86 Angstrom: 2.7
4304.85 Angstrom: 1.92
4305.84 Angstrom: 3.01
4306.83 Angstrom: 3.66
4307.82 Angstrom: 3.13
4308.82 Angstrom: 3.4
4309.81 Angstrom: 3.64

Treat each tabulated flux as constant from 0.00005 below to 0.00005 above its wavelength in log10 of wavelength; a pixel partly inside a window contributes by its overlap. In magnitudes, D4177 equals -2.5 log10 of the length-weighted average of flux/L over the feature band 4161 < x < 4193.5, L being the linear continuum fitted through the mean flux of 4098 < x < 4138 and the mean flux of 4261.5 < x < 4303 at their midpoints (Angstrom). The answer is 0.056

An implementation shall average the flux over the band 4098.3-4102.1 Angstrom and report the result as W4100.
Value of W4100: 4.03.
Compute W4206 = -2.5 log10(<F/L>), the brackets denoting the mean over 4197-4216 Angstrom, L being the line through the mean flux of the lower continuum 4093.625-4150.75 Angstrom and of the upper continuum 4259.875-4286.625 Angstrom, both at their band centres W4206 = 0.08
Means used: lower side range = 4.34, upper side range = 4.16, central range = 3.93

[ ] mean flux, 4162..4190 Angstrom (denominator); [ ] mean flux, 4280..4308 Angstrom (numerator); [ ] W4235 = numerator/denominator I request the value 0.92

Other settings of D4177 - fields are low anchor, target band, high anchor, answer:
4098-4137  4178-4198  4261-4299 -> 0.050 mag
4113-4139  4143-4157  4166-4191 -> 0.031 mag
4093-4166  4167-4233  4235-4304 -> 0.067 mag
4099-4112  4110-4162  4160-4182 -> -0.100 mag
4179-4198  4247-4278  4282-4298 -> -0.052 mag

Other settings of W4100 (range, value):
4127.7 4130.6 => 4.73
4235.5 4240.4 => 4.11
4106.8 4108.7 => 4.39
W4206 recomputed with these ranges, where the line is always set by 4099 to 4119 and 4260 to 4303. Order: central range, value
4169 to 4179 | 0.14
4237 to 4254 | -0.12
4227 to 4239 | 0.03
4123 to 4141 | -0.05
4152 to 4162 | -0.15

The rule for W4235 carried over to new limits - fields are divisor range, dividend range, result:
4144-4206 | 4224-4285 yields 1.01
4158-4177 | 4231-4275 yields 0.97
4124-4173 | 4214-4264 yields 0.95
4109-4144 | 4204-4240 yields 0.92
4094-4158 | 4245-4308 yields 0.92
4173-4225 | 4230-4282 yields 1.06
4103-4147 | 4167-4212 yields 0.90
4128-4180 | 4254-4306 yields 0.91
